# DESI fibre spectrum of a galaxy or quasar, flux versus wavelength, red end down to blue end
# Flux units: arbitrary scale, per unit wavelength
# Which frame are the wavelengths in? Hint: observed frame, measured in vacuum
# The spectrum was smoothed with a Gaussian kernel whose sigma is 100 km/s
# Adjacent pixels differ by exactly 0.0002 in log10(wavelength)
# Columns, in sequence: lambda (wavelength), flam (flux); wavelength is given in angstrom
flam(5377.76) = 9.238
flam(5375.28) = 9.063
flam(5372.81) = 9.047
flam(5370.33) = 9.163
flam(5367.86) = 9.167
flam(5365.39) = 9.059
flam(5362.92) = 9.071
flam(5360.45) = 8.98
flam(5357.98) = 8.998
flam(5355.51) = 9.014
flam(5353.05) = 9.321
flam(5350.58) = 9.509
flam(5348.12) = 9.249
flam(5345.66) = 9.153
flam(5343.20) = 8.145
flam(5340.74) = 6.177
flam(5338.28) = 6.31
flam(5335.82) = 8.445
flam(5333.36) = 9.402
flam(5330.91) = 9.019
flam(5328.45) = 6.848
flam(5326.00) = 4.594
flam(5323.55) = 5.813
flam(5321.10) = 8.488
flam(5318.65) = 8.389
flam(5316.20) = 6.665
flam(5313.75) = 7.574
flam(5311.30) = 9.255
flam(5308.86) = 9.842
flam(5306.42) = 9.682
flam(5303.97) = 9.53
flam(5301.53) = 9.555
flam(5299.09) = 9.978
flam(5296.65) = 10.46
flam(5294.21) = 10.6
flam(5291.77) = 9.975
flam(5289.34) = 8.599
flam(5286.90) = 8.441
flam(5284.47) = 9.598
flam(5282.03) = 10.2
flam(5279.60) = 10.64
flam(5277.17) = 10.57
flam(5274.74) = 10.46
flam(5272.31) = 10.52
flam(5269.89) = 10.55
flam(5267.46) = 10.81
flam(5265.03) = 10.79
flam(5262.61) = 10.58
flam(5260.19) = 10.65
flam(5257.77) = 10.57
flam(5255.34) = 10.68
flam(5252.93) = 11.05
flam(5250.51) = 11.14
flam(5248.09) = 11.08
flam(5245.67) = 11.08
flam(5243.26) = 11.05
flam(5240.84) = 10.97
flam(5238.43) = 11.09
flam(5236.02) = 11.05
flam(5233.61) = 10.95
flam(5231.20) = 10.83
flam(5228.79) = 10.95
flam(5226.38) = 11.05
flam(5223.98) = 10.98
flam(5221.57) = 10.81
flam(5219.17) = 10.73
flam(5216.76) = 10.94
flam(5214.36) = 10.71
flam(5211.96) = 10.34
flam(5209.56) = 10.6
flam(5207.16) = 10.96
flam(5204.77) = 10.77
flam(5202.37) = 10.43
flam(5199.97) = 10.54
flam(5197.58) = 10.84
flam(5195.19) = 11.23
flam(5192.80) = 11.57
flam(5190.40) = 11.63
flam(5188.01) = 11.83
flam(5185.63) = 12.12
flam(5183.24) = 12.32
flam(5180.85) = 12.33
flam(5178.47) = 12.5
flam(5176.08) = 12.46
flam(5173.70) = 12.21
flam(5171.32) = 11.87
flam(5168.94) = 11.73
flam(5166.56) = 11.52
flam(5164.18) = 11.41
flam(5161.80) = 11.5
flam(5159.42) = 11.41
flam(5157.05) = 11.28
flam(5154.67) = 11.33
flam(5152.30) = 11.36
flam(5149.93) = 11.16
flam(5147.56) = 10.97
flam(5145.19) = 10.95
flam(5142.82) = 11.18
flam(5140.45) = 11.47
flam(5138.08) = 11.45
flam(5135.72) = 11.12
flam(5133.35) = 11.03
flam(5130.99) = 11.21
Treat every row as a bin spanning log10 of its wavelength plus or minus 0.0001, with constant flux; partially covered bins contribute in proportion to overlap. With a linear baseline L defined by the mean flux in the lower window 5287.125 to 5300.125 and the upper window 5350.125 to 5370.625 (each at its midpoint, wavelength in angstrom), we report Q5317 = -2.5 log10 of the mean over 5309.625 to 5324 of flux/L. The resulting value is 0.21 mag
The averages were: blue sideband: 9.81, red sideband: 9.13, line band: 7.87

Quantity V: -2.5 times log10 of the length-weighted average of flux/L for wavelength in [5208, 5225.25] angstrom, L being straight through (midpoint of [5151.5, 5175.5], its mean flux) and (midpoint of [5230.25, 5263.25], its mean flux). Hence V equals 0.04 mag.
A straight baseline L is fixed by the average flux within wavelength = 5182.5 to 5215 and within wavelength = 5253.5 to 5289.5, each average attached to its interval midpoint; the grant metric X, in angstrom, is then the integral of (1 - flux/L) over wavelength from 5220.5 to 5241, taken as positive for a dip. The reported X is -0.38 angstrom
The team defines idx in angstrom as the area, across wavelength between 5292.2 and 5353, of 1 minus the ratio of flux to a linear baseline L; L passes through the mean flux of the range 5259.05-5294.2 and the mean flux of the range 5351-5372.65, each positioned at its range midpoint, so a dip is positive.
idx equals 7.2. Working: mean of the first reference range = 10.2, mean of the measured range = 8.48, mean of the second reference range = 9.11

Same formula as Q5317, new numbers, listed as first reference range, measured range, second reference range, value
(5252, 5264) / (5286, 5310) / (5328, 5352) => -0.019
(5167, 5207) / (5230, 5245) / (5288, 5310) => -0.020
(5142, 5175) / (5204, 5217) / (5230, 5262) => 0.042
